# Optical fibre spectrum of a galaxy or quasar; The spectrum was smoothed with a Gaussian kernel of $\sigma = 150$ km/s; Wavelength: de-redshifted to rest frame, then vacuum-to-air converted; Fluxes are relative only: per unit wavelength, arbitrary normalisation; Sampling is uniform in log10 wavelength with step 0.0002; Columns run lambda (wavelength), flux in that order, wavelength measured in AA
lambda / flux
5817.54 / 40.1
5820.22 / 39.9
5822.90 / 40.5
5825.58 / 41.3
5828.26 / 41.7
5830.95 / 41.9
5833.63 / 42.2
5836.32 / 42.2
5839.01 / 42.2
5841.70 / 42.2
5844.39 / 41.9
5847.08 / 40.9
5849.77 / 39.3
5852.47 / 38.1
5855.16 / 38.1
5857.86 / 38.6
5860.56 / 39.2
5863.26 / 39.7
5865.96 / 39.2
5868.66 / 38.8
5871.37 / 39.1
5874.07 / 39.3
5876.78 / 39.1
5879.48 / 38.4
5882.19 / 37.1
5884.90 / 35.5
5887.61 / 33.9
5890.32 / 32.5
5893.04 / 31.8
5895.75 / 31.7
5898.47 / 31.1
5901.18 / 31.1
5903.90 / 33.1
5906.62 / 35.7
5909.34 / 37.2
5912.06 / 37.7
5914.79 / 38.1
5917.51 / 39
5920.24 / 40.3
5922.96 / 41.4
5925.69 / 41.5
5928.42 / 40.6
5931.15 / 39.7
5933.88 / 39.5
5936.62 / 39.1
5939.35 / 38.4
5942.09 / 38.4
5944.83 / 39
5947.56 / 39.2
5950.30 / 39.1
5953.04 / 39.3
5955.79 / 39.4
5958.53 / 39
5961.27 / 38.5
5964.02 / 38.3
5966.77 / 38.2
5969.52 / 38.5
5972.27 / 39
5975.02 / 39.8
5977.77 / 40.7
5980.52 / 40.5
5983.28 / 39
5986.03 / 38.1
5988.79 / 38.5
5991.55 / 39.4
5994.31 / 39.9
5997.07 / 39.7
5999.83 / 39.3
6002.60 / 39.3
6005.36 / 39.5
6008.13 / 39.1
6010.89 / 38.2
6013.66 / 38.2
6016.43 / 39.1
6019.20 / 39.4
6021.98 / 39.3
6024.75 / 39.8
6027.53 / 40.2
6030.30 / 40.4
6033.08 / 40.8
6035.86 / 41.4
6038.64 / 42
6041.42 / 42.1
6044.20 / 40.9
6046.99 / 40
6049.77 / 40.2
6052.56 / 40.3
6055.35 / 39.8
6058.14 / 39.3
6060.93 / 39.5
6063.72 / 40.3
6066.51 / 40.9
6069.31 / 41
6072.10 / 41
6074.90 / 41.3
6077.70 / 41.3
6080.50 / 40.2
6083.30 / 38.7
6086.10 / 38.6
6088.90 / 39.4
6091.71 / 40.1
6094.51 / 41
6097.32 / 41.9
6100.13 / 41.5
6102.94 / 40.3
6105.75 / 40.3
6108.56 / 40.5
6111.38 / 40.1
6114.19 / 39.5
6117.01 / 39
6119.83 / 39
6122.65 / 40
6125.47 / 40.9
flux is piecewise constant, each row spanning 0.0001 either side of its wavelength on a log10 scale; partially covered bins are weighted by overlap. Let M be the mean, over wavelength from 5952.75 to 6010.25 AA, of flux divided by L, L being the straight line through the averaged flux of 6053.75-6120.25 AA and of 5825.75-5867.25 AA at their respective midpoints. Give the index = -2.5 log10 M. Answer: 0.03 mag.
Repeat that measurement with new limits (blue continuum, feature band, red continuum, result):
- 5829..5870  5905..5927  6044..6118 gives 0.041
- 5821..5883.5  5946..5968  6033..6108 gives 0.038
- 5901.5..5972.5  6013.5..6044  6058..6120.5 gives -0.021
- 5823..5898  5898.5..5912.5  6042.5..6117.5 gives 0.135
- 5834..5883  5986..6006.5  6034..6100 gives 0.026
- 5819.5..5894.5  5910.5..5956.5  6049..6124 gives 0.002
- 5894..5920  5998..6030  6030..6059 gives 0.005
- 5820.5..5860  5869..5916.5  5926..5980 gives 0.129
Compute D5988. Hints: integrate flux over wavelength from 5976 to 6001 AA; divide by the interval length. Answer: 39.5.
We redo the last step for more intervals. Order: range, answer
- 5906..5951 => 39.1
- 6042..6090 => 40.2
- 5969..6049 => 39.8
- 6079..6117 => 40.1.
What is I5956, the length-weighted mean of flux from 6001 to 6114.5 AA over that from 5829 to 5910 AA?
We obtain 1.06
